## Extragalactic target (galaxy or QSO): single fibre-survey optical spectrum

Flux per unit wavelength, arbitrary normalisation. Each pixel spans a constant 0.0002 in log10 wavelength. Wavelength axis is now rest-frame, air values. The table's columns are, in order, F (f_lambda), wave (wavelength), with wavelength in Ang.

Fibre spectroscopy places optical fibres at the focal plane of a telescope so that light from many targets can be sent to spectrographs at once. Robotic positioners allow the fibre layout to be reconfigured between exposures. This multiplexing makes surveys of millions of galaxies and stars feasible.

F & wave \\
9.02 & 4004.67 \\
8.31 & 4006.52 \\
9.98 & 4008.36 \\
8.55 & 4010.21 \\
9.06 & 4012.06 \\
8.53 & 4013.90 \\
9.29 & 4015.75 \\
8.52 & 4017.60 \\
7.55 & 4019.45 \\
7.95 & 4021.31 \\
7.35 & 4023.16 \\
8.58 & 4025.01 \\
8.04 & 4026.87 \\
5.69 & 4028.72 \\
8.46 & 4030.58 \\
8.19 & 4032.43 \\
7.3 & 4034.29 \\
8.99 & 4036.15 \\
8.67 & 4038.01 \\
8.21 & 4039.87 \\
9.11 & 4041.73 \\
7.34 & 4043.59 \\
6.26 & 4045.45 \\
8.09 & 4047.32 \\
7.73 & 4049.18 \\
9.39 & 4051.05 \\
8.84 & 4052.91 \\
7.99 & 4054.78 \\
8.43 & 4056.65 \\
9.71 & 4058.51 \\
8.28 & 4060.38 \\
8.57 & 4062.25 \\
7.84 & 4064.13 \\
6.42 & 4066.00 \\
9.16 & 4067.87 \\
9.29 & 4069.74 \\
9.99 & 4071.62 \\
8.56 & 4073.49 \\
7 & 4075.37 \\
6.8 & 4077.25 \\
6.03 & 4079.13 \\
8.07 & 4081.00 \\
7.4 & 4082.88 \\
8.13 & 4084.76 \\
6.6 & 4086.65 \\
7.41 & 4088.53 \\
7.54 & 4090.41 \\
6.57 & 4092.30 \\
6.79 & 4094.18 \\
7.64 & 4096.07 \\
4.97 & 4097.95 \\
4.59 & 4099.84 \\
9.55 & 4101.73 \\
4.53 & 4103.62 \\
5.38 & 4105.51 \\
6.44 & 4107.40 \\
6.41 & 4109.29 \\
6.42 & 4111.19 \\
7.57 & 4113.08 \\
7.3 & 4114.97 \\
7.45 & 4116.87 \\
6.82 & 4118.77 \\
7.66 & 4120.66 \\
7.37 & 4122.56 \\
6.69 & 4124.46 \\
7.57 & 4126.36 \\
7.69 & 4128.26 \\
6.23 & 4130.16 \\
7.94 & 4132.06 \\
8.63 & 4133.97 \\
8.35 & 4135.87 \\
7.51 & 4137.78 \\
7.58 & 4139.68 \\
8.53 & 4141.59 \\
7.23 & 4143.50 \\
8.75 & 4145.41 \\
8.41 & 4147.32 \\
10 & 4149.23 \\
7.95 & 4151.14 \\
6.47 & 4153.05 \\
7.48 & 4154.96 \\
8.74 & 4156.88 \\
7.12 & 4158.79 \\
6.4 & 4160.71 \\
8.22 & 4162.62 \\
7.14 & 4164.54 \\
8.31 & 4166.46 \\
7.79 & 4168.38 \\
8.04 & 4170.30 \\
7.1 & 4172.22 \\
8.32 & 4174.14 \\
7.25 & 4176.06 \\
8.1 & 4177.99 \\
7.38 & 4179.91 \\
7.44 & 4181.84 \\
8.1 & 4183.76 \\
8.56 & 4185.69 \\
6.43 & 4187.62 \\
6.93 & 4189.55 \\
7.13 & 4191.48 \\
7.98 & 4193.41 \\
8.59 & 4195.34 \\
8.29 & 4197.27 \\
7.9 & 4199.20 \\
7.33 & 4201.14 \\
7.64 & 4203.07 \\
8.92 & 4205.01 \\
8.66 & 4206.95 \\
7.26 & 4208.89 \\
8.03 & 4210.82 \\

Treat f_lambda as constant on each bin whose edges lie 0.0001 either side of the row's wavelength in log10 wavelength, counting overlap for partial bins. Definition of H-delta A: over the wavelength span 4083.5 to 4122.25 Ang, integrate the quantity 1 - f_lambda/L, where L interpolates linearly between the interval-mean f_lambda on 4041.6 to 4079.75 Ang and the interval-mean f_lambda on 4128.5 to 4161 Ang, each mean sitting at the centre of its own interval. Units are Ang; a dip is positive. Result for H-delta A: 5.79 Ang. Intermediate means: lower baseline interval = 8.13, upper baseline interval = 7.87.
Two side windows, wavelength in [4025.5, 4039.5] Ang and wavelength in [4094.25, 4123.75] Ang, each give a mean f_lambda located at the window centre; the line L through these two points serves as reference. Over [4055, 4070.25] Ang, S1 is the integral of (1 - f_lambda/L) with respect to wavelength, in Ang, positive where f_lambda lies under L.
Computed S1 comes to -2.0 Ang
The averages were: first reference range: 7.94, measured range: 8.42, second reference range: 6.68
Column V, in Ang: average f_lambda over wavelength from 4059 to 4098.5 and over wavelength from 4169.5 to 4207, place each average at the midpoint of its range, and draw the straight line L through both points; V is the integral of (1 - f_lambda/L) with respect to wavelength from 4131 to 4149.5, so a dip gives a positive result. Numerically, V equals -1.21 Ang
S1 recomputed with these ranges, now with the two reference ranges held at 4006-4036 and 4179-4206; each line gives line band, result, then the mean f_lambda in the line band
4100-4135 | 4.06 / 7.04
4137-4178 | 0.11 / 7.83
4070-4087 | 0.74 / 7.72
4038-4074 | -1.13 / 8.39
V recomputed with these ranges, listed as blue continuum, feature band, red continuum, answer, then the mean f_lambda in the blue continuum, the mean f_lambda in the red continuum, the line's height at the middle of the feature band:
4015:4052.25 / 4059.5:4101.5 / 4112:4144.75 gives 1.76 Ang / 8.03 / 7.54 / 7.79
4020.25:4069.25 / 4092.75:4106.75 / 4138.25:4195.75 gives 3.05 Ang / 8.11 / 7.77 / 7.96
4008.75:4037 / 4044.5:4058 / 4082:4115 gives -0.95 Ang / 8.17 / 6.72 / 7.62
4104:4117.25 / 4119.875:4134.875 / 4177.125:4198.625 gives -1.39 Ang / 6.59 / 7.73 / 6.83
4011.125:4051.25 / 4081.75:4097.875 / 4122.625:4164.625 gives 1.56 Ang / 8.08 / 7.76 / 7.91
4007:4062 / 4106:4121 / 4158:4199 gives 1.90 Ang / 8.28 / 7.66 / 7.94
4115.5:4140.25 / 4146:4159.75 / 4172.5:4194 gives -0.93 Ang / 7.49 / 7.58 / 7.53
